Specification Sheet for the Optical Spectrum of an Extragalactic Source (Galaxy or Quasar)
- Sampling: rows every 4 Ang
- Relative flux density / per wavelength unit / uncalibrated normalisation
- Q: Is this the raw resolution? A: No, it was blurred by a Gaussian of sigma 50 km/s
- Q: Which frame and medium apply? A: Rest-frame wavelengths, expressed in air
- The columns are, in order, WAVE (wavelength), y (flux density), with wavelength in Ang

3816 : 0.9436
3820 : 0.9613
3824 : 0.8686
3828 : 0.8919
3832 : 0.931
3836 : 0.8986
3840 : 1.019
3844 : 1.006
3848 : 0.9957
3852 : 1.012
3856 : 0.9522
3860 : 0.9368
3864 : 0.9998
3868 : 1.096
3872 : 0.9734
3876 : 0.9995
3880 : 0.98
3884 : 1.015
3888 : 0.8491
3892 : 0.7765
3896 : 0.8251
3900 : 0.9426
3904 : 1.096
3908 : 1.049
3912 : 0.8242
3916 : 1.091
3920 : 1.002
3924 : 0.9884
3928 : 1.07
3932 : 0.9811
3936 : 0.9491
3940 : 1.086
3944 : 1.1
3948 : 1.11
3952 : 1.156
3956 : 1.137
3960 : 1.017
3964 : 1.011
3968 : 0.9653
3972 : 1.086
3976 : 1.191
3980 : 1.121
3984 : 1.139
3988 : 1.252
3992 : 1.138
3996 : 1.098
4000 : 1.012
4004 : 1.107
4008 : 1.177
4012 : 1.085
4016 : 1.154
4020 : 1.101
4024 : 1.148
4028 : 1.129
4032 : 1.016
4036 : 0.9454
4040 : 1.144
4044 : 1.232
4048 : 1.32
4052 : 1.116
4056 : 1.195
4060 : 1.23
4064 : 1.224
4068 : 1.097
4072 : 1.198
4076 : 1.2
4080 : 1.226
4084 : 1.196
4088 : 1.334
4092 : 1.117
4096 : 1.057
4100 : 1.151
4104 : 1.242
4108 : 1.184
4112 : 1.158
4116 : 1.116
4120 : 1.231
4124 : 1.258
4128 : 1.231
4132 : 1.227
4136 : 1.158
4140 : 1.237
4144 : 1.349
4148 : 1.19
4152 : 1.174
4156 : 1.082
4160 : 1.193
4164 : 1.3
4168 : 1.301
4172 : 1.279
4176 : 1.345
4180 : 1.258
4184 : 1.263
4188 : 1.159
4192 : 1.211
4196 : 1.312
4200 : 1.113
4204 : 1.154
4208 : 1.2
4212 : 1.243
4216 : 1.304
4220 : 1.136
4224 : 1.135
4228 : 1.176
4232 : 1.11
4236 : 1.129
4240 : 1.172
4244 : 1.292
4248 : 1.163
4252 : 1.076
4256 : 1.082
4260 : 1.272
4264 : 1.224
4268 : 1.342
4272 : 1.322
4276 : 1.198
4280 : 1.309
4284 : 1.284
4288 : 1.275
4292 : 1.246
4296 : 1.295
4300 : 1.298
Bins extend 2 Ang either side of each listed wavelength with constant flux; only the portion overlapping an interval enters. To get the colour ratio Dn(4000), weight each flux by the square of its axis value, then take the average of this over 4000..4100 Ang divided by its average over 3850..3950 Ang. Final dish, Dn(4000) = 1.26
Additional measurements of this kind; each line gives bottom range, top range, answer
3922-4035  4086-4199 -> 1.21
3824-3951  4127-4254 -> 1.43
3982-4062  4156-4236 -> 1.16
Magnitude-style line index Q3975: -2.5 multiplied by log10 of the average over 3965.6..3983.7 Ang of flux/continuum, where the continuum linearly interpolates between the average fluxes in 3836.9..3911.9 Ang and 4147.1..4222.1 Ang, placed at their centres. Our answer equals -0.04 mag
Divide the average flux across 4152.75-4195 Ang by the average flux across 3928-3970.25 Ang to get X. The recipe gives 1.2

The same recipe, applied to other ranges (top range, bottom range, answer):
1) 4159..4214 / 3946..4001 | 1.12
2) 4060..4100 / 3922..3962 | 1.12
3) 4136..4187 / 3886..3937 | 1.30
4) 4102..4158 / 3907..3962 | 1.16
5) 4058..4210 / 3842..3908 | 1.25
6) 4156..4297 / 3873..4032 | 1.16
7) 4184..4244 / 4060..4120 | 1.01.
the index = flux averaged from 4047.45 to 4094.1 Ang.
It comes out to 1.2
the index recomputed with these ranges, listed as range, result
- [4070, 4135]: 1.19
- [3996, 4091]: 1.15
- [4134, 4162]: 1.2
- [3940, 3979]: 1.09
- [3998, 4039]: 1.09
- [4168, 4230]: 1.22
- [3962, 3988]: 1.1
